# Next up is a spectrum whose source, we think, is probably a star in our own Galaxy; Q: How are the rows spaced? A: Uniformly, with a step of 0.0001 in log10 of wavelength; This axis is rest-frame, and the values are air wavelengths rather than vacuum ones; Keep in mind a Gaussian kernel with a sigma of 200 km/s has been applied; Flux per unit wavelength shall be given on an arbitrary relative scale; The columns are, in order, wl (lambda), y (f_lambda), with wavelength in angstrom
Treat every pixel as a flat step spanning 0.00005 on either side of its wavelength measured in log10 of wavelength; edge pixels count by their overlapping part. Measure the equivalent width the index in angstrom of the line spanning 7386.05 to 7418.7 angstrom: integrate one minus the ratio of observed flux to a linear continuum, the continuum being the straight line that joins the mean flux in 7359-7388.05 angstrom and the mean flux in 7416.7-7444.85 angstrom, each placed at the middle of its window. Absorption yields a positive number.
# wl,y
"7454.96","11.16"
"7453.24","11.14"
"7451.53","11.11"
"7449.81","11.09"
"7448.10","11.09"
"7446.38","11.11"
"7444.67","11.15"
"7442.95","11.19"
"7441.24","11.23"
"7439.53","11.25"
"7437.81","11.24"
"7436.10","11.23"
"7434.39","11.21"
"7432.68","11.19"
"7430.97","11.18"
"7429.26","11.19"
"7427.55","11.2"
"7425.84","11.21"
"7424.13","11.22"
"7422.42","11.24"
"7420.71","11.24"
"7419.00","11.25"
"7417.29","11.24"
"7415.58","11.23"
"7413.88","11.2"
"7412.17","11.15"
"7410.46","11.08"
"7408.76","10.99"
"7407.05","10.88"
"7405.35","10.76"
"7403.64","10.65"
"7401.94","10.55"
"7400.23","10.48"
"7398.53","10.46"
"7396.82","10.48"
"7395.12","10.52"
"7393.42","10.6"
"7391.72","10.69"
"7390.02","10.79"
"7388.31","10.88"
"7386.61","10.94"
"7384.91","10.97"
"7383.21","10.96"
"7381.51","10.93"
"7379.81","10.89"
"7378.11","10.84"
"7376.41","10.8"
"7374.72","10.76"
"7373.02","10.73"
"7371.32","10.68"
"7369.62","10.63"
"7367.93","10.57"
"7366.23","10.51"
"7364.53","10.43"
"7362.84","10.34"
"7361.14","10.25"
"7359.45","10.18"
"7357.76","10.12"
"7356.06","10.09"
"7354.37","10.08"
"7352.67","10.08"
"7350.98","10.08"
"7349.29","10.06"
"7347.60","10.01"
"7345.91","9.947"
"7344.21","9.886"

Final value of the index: 0.4 angstrom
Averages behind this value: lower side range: 10.7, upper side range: 11.2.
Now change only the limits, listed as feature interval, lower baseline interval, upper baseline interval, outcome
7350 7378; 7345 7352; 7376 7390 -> 0.02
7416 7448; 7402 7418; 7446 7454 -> -0.43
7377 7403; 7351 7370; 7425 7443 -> -0.19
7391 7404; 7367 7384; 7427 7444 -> 0.46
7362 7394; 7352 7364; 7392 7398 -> -1.11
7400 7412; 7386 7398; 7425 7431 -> 0.09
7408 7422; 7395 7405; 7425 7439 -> -0.42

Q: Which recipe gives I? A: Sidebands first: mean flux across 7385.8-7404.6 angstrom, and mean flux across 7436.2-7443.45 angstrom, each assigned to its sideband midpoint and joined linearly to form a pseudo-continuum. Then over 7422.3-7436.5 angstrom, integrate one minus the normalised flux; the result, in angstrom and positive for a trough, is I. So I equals -0.1 angstrom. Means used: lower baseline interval 10.6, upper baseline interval 11.2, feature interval 11.2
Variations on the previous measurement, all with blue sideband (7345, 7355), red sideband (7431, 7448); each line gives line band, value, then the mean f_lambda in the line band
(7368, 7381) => -0.5 angstrom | 10.8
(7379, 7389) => -0.4 angstrom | 10.9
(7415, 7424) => -0.2 angstrom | 11.2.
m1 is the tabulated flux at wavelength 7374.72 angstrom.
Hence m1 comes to 10.76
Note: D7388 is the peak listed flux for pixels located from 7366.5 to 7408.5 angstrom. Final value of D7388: 10.97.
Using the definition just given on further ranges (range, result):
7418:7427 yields 11.25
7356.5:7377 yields 10.8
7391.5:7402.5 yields 10.69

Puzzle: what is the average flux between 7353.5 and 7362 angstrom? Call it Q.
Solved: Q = 10.1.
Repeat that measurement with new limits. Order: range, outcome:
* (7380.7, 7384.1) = 10.9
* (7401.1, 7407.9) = 10.7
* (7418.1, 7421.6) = 11.2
